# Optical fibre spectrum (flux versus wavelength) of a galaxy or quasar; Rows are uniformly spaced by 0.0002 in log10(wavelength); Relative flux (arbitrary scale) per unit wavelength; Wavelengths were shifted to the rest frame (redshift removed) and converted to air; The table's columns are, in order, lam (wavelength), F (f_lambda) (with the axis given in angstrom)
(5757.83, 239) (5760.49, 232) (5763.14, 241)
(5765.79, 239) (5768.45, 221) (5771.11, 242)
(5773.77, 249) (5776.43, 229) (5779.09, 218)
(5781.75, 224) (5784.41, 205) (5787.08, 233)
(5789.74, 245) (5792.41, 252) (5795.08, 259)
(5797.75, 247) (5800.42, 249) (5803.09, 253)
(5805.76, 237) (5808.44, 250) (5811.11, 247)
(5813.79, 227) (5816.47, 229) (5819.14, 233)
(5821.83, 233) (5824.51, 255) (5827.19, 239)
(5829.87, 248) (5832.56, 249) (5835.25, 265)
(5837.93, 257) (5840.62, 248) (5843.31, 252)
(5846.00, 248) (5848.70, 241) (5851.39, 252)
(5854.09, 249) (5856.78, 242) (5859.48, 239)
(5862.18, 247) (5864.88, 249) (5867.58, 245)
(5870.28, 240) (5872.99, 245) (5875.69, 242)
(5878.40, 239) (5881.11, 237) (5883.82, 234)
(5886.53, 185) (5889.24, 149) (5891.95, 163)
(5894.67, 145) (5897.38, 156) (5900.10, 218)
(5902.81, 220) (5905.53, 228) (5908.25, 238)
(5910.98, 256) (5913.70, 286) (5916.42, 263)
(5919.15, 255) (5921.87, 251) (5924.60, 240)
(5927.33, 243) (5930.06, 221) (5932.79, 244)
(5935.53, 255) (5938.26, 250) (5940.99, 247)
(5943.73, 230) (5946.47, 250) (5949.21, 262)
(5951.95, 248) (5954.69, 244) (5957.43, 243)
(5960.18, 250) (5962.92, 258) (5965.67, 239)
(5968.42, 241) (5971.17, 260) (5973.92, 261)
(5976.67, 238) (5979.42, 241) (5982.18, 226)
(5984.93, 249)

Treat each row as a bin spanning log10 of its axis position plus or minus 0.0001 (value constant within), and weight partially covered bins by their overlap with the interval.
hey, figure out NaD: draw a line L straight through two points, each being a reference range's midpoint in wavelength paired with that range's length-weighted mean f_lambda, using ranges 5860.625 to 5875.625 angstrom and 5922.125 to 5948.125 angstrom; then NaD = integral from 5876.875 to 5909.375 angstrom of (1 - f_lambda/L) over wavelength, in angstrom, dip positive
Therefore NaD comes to 5.7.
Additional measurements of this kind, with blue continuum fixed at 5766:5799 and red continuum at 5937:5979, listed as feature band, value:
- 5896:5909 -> 1.78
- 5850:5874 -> -0.43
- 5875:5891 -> 2.02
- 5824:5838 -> -0.75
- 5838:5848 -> -0.42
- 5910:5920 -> -0.86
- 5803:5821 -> -0.06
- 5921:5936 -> 0.28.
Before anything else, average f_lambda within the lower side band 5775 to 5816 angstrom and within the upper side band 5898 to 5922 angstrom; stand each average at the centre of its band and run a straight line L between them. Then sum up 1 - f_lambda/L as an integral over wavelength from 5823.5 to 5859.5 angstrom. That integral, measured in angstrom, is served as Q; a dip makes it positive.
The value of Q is -1.3 angstrom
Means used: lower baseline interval 238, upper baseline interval 243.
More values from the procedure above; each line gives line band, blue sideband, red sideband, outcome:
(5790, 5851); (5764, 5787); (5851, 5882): -2.6 angstrom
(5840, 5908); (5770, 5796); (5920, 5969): 4.6 angstrom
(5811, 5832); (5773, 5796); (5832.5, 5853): 0.6 angstrom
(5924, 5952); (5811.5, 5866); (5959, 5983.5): 0.1 angstrom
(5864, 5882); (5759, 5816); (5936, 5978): 0.1 angstrom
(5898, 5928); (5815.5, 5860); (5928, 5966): 0.3 angstrom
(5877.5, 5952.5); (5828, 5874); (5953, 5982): 5.6 angstrom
